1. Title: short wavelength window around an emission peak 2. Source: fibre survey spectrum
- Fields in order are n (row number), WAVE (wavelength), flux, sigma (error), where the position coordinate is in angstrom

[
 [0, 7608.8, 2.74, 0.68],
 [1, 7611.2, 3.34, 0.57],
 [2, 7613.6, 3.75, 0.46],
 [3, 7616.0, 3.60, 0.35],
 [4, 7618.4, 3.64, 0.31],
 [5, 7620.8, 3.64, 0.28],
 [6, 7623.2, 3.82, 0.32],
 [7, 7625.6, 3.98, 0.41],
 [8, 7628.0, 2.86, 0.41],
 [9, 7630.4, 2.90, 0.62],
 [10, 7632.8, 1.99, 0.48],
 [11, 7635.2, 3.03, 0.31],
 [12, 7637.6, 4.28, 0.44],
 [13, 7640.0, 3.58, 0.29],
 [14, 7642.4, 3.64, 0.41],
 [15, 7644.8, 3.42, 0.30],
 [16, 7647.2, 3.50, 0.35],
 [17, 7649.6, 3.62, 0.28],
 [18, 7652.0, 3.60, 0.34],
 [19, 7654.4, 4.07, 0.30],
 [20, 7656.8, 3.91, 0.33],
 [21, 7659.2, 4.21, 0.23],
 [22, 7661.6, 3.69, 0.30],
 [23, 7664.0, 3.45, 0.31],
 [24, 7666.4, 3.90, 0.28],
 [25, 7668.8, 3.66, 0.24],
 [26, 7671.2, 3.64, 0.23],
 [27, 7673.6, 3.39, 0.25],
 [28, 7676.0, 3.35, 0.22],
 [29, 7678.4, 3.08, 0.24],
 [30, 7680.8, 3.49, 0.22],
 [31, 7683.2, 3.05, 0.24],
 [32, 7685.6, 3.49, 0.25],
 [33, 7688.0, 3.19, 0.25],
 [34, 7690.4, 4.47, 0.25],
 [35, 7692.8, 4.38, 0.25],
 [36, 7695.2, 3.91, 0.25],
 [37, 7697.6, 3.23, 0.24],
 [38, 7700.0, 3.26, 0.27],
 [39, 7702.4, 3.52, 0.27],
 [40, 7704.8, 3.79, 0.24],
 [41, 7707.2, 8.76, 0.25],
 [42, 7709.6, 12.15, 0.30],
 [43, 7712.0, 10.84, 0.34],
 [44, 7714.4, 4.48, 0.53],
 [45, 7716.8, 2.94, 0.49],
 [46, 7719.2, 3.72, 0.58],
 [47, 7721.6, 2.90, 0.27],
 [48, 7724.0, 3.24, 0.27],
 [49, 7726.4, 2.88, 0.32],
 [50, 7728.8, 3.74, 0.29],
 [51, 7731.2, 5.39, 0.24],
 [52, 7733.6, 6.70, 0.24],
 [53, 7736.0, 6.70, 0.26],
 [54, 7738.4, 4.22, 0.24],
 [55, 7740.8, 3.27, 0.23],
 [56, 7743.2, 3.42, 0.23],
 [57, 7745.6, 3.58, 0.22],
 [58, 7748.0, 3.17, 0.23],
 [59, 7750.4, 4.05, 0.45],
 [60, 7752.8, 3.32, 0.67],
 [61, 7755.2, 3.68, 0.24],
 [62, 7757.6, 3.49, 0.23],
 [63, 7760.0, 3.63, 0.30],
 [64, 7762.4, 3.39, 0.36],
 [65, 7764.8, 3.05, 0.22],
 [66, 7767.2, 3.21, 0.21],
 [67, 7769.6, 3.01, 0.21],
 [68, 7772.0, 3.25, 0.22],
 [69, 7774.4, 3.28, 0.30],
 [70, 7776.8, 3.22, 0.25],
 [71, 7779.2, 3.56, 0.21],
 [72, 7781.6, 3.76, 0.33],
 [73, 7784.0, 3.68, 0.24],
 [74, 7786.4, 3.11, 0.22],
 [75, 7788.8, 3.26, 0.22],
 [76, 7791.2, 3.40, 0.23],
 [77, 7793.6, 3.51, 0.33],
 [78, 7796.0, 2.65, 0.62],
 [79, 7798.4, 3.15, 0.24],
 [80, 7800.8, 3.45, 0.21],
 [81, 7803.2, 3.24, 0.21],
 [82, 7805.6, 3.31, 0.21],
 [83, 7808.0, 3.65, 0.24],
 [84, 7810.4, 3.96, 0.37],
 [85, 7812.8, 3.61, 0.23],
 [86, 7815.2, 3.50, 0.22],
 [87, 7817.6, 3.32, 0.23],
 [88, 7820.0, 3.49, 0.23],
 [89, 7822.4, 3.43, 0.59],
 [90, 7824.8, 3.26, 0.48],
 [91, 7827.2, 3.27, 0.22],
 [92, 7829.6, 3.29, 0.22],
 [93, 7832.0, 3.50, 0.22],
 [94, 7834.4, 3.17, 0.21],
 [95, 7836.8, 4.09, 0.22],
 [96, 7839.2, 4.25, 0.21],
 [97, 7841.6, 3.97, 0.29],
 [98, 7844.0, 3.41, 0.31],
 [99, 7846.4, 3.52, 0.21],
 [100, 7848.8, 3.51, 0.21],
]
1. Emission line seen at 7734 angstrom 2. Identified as [N II]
